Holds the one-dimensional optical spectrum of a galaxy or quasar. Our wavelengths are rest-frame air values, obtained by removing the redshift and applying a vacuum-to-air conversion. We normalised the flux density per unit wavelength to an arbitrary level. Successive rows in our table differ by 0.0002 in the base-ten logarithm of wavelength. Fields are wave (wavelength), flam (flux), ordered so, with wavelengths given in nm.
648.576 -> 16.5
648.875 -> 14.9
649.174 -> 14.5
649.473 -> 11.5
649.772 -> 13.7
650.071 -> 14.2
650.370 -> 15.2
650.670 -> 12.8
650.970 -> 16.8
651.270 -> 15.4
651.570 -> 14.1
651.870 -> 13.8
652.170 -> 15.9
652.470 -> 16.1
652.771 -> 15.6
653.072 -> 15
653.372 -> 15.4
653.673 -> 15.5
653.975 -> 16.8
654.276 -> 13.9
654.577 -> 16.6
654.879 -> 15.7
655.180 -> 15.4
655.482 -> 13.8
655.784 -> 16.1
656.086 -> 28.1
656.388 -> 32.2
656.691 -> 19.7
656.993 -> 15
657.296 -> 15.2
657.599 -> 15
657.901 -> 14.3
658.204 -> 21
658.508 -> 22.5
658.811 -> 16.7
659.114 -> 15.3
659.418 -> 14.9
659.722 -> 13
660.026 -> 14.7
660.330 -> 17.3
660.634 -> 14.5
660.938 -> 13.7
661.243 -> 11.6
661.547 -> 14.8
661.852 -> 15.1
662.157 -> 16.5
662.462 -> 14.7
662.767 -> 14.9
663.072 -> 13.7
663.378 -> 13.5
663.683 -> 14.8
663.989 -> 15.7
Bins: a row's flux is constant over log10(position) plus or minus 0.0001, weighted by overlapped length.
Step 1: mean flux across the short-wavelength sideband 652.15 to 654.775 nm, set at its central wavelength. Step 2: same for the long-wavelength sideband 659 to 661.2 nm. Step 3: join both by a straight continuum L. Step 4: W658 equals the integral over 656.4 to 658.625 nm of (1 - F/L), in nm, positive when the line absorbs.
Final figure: -0.50 nm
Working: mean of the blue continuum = 15.6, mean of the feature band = 18.4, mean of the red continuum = 14.6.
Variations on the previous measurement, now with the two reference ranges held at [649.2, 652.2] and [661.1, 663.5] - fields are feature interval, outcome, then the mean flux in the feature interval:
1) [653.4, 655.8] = -0.19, 15.4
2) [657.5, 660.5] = -0.45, 16.5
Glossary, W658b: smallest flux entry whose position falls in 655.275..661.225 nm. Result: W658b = 13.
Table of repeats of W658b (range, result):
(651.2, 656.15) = 13.8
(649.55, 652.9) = 12.8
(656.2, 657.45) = 15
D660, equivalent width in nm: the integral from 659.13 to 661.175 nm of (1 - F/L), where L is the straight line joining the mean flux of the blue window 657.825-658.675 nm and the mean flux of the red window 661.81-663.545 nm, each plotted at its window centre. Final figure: 0.341 nm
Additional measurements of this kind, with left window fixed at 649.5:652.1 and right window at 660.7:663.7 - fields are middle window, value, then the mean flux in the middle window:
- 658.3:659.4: -0.27 nm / 17.9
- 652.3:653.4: -0.09 nm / 15.6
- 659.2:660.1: 0.01 nm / 14.2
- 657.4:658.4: -0.18 nm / 16.9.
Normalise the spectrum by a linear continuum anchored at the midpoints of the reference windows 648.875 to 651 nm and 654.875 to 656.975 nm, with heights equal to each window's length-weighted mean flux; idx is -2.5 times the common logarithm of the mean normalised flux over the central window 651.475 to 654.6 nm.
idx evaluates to 0.123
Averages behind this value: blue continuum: 14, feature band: 15.3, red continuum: 20.1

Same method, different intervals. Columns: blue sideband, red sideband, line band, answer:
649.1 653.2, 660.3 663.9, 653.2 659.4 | -0.21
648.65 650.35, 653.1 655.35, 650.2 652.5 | -0.02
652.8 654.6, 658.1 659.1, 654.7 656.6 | -0.18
